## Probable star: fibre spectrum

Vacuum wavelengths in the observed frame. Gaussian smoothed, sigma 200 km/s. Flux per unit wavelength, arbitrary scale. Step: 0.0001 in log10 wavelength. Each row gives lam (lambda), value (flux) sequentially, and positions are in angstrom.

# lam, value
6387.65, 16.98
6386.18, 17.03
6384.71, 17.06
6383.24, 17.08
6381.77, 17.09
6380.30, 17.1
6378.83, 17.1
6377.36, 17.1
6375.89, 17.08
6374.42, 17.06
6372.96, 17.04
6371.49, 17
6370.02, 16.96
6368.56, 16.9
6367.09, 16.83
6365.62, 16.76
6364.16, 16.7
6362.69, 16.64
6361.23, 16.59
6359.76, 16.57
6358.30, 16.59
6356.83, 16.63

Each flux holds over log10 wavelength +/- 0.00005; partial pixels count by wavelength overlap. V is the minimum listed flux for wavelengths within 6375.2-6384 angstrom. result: 17.08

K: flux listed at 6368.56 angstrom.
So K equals 16.9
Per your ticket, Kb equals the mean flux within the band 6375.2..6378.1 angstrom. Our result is 17.1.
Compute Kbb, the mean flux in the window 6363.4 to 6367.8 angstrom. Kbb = 16.7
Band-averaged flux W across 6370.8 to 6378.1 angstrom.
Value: 17.1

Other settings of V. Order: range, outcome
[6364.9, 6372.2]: 16.76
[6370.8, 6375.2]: 17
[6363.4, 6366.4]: 16.7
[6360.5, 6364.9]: 16.59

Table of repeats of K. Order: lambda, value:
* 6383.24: 17.08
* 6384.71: 17.06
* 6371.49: 17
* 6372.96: 17.04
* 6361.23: 16.59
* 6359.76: 16.57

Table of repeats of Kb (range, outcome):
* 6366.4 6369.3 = 16.9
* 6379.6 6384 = 17.1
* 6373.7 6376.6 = 17.1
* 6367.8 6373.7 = 17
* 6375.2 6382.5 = 17.1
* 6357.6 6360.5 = 16.6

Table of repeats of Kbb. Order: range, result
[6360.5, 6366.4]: 16.7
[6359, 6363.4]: 16.6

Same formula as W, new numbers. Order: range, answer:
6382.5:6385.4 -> 17.1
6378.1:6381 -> 17.1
